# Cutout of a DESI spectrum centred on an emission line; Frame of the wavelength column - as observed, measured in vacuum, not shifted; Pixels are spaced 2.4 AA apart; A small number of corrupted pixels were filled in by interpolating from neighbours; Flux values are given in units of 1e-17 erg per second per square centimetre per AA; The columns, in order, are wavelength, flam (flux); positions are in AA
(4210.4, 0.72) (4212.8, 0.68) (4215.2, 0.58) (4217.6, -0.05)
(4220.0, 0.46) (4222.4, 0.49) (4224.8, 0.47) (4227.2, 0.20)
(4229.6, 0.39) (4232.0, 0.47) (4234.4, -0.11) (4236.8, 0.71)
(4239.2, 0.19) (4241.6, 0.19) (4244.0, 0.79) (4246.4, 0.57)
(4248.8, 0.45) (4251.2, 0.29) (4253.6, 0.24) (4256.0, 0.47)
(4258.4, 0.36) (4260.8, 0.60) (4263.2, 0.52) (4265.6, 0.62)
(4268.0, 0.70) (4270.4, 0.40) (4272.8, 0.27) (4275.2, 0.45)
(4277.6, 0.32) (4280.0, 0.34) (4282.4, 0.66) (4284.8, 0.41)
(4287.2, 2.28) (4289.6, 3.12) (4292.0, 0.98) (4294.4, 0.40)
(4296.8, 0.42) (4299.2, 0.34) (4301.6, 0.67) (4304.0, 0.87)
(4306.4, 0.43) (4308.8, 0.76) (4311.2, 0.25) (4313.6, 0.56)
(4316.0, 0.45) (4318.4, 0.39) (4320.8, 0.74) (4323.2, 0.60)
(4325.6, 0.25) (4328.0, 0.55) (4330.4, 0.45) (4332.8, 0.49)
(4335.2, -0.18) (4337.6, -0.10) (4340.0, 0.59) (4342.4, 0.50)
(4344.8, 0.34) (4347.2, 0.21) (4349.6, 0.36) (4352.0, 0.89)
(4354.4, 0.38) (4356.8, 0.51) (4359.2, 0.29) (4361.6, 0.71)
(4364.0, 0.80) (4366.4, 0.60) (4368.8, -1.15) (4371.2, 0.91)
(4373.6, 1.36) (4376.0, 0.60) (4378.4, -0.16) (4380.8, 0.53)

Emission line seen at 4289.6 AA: [O II] 3727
